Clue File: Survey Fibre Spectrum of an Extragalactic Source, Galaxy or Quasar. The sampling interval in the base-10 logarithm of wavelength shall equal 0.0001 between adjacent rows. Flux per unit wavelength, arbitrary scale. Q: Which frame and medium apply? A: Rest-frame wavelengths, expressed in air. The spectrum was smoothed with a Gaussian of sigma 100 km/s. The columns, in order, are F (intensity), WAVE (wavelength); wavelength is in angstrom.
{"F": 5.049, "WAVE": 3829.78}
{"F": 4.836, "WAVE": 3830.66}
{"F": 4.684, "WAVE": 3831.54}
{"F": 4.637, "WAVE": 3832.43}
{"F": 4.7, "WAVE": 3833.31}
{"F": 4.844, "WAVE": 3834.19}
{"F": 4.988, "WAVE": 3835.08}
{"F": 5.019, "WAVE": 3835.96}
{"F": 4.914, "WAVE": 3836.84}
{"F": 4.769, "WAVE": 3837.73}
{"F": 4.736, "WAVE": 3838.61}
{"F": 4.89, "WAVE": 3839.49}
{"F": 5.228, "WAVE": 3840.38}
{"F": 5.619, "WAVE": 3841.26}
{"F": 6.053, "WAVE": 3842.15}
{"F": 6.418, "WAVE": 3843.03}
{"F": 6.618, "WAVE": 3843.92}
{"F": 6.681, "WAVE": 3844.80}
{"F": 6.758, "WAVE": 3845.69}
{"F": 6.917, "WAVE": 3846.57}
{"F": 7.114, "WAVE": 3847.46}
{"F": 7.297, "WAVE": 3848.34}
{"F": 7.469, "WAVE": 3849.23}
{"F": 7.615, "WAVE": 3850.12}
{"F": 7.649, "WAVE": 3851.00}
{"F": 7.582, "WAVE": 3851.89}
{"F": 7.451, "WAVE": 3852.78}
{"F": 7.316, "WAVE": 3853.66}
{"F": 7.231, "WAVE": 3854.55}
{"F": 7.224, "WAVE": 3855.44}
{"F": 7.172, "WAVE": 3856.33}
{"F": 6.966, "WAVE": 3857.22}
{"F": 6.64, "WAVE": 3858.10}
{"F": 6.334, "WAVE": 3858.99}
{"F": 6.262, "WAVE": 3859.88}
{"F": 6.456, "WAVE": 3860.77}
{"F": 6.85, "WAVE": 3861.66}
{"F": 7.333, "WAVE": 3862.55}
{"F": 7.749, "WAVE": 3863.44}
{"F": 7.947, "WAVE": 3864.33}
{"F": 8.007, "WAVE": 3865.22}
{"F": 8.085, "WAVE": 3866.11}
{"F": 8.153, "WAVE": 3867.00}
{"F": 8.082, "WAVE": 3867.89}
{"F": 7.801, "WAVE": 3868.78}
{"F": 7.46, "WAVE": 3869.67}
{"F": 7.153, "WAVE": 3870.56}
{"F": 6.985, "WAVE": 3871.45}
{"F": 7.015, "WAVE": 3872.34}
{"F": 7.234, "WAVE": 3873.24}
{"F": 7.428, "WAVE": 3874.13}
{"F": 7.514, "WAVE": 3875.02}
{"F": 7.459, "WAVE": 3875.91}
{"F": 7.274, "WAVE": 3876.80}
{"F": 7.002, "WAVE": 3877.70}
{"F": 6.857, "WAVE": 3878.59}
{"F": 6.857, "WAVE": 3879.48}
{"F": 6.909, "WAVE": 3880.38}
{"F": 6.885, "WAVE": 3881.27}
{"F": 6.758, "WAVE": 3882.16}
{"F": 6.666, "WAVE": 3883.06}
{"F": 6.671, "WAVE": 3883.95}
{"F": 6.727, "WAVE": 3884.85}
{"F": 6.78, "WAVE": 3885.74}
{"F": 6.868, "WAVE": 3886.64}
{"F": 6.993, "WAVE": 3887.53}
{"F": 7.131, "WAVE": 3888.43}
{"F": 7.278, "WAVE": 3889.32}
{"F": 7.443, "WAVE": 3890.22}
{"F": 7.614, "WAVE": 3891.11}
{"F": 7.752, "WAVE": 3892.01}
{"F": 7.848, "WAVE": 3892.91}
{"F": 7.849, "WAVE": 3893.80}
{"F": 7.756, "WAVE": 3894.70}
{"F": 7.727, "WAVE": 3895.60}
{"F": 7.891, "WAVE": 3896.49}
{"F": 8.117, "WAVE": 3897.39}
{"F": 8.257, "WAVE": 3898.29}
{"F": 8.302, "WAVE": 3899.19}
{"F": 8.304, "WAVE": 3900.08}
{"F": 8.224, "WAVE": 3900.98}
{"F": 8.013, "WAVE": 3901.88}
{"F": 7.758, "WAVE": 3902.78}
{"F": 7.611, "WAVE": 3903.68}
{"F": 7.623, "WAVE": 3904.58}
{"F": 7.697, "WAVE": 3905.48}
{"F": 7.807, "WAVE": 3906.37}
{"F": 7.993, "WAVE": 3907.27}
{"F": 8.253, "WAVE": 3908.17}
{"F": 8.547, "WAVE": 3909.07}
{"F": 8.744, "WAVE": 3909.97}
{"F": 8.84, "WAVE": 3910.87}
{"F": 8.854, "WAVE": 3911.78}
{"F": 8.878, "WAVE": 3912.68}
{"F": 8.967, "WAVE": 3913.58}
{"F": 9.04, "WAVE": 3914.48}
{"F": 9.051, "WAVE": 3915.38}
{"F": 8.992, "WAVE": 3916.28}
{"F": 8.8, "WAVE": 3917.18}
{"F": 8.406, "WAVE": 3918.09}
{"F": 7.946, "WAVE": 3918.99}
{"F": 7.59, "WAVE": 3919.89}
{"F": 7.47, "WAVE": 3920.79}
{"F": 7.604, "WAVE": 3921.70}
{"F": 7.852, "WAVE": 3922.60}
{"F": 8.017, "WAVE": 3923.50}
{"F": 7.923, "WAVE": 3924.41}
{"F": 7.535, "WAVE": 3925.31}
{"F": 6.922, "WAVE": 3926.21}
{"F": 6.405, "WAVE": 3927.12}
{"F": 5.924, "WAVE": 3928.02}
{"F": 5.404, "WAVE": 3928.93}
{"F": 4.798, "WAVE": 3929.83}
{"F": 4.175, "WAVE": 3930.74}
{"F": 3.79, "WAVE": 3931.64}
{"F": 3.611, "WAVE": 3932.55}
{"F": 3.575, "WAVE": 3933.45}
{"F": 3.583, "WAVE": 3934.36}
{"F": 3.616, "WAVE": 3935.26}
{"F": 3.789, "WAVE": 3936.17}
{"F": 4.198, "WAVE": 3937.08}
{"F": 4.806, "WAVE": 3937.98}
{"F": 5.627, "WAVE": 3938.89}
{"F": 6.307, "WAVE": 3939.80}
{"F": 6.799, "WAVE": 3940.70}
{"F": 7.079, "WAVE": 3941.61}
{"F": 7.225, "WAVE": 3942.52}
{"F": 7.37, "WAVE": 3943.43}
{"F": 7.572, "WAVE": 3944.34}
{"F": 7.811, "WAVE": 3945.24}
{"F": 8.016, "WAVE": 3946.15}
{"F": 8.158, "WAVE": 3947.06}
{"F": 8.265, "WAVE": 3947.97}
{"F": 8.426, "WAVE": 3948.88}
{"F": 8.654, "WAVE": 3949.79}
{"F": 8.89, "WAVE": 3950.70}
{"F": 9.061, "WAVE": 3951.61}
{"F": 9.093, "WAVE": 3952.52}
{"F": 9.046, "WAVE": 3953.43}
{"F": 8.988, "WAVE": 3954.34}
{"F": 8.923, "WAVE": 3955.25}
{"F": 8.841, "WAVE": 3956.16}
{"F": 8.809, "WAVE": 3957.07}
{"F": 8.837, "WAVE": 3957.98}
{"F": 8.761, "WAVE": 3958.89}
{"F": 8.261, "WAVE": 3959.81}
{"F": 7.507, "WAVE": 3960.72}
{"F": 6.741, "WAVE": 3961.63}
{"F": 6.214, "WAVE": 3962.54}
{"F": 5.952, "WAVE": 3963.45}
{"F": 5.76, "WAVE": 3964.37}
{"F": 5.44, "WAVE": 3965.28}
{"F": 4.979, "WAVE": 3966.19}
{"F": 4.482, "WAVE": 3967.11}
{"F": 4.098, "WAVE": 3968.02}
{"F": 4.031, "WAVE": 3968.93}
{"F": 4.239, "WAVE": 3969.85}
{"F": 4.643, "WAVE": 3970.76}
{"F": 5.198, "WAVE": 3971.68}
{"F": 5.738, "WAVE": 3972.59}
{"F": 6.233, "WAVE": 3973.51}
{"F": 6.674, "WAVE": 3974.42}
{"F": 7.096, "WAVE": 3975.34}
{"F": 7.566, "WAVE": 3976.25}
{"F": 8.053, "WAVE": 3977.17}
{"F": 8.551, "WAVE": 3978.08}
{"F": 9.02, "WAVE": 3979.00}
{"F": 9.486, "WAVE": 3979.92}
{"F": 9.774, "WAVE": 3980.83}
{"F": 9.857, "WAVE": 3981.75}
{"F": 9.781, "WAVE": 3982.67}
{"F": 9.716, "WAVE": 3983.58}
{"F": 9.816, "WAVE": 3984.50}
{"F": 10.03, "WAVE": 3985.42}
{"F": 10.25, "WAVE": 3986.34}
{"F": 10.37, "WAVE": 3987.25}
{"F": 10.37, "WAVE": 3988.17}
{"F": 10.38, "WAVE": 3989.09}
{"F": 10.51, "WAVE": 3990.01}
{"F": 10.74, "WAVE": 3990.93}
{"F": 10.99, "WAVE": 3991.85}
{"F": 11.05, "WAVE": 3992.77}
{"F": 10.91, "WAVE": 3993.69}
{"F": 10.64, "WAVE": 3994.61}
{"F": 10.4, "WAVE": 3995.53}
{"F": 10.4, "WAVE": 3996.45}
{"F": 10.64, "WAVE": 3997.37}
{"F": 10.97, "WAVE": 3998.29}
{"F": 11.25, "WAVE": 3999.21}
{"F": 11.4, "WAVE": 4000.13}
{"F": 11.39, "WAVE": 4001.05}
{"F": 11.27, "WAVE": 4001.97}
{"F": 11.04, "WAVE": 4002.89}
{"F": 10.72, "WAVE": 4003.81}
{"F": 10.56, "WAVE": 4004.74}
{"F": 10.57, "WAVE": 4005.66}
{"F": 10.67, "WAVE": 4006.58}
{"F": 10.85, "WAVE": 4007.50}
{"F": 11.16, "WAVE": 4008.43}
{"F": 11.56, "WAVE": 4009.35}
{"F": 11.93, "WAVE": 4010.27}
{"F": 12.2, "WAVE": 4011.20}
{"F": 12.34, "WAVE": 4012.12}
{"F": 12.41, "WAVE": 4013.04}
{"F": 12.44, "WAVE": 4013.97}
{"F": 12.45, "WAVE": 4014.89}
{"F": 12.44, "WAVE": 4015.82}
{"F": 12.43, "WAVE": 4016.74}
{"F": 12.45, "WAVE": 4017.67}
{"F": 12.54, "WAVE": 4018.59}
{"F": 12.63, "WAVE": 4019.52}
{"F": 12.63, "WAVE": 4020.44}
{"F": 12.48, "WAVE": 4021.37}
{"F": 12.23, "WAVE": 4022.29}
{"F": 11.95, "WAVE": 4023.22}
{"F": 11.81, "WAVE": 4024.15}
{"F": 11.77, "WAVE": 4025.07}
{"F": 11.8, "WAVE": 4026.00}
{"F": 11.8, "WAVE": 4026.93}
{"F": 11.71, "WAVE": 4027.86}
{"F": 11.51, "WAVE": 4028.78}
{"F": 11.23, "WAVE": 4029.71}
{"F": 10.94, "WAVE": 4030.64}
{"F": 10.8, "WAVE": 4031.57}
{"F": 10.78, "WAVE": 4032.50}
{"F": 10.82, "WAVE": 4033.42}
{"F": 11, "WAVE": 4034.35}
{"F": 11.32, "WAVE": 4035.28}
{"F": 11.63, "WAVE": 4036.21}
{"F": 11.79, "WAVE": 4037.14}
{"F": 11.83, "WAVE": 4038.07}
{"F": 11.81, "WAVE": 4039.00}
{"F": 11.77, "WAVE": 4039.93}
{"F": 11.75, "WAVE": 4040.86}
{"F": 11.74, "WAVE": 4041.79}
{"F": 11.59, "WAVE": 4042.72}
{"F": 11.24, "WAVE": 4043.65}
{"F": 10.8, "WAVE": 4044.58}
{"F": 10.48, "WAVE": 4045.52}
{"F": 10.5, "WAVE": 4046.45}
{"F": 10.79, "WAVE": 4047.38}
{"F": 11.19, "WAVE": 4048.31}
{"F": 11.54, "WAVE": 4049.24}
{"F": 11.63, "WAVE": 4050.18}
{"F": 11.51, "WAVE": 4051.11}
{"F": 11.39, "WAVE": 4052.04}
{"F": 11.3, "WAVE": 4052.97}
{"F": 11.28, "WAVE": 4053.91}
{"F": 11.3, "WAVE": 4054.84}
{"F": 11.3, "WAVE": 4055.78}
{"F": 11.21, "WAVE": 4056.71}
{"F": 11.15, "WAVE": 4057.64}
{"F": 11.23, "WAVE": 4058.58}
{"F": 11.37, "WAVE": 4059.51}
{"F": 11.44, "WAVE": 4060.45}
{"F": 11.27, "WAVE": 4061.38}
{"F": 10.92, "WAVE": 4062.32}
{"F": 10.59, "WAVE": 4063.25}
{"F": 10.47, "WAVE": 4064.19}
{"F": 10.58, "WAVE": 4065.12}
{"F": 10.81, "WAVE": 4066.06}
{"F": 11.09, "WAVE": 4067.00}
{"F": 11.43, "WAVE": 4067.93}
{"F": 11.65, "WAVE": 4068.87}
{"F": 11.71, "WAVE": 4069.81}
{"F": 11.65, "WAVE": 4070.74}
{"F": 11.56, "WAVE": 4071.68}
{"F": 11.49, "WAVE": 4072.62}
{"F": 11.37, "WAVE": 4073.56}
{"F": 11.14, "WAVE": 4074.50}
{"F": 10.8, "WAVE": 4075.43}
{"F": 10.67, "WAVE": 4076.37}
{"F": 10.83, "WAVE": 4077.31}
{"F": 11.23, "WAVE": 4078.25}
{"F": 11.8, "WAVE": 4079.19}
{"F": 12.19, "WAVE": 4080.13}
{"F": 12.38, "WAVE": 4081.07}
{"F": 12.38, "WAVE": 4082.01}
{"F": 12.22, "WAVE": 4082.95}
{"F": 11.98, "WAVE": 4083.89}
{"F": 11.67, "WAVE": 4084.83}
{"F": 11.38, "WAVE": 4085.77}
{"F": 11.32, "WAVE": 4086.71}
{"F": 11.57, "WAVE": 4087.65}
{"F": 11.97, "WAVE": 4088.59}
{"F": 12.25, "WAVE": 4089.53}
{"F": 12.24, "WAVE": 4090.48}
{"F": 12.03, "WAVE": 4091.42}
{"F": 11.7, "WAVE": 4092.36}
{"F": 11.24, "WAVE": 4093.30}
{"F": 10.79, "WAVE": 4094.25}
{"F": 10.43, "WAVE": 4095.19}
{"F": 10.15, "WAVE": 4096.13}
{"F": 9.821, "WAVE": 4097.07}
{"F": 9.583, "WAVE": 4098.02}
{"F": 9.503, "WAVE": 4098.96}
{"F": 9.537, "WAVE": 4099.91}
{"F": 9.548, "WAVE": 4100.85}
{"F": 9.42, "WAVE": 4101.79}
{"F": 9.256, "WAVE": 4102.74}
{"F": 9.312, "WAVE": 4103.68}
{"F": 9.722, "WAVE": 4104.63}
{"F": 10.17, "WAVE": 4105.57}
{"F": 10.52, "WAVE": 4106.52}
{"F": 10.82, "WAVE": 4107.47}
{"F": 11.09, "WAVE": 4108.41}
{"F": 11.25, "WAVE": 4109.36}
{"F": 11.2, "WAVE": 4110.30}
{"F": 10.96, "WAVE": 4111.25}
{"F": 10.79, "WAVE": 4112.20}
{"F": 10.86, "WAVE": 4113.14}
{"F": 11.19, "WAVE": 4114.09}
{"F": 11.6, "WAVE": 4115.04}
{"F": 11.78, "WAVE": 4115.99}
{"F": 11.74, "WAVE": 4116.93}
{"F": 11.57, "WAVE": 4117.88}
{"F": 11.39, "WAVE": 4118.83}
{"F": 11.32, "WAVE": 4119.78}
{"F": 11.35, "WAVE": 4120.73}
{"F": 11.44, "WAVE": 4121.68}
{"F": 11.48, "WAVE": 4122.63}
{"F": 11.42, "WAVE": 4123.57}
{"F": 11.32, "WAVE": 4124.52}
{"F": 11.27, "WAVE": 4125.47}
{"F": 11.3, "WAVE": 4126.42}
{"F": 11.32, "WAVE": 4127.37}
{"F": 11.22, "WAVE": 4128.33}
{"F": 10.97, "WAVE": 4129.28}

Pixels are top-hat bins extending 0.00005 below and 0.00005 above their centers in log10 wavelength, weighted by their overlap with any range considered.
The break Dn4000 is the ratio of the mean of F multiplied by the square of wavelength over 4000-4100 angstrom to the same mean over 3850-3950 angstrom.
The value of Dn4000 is 1.70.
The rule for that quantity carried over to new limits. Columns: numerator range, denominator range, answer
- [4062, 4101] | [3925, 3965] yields 1.76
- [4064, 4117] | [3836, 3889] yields 1.79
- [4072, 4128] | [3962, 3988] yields 1.62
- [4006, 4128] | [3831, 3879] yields 1.88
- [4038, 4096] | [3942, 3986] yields 1.57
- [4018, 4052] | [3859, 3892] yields 1.74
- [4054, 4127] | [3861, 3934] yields 1.65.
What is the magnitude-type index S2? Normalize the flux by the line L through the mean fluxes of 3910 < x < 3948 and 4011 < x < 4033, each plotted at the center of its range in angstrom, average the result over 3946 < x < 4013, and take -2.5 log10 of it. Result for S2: 0.08 mag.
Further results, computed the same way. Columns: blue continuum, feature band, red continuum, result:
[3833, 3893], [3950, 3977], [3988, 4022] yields 0.402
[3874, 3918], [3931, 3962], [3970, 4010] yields 0.247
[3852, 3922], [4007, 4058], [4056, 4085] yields -0.102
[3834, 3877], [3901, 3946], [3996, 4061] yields 0.222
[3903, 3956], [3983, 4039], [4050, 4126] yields -0.218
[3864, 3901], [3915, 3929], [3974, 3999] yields 0.090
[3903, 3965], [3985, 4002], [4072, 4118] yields -0.229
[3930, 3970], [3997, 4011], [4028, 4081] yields -0.227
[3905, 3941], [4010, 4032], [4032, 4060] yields -0.160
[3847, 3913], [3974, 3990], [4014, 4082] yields 0.075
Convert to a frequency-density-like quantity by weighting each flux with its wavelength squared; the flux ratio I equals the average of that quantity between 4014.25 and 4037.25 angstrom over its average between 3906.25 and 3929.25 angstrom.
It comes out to 1.56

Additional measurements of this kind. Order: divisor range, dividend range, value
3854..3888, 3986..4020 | 1.69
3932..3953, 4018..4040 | 1.85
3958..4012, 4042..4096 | 1.32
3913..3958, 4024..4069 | 1.67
